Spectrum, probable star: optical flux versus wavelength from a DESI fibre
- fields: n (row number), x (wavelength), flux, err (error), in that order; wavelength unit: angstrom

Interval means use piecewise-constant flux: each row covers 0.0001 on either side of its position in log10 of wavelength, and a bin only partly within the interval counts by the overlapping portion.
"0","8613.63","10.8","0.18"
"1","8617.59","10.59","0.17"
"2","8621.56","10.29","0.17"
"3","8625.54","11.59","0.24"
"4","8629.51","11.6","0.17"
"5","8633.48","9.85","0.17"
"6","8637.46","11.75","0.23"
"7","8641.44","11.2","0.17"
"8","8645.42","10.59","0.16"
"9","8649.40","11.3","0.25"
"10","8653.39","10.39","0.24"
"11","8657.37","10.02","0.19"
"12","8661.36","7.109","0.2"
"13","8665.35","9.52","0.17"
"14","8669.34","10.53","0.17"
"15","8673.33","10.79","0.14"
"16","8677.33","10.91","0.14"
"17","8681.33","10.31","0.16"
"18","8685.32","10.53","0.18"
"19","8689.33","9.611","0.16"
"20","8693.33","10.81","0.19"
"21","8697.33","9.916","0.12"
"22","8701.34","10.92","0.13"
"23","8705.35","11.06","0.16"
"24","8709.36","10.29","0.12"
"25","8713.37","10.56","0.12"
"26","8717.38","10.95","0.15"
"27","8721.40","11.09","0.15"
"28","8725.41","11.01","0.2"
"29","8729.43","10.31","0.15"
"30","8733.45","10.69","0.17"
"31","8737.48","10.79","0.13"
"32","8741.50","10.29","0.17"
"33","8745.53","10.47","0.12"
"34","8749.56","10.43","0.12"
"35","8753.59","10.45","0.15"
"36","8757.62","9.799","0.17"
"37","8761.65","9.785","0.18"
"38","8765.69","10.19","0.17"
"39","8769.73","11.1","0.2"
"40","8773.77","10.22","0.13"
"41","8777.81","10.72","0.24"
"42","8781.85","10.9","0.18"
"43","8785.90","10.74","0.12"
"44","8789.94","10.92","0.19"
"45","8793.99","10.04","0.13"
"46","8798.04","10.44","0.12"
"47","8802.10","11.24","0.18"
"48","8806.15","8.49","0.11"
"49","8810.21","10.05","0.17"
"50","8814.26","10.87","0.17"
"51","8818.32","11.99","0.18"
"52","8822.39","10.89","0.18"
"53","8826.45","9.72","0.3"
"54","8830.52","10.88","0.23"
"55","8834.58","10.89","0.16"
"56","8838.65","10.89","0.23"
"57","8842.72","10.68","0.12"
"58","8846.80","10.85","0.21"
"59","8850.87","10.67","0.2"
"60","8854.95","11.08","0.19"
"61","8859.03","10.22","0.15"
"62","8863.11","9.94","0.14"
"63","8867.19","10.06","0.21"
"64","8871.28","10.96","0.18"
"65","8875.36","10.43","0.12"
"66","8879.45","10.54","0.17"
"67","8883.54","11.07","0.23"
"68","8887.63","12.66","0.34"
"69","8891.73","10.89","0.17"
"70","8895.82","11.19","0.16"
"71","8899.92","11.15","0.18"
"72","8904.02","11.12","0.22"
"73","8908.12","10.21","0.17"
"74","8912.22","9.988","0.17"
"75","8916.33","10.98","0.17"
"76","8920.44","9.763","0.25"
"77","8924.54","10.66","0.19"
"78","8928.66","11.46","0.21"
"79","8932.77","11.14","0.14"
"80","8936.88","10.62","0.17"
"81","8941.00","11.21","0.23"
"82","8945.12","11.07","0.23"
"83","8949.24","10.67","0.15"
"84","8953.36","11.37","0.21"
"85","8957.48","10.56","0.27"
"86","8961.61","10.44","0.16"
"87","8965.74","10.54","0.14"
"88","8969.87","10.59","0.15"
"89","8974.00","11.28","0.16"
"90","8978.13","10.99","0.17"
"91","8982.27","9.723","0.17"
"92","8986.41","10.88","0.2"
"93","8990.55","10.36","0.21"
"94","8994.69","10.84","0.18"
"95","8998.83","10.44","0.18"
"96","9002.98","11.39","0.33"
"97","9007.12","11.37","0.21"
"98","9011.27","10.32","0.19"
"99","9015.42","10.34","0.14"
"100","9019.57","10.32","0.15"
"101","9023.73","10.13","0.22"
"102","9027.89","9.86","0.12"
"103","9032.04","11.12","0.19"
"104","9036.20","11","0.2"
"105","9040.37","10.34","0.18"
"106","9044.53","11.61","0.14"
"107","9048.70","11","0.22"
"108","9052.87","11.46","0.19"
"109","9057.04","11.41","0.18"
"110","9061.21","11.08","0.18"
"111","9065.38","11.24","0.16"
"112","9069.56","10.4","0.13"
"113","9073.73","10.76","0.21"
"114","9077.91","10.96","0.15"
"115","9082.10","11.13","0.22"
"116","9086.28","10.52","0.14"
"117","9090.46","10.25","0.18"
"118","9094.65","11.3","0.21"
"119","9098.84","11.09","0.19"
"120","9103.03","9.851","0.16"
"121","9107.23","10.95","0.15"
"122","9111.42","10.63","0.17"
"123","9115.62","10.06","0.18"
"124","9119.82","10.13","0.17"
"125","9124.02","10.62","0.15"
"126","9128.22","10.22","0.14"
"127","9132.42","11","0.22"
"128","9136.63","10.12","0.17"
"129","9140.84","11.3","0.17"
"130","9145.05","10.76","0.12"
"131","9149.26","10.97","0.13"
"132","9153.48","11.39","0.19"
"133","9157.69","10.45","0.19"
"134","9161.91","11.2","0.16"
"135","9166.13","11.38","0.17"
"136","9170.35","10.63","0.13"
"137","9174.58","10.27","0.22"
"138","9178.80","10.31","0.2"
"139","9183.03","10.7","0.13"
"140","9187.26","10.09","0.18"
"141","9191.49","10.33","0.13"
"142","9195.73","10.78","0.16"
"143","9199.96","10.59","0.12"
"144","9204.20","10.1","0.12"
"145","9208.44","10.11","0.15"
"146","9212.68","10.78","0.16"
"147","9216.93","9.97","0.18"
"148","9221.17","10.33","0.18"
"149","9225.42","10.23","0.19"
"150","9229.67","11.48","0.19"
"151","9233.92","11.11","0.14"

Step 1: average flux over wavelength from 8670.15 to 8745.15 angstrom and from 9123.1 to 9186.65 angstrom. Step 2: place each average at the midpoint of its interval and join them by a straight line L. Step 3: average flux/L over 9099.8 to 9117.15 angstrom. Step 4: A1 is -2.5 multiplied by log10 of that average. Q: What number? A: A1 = 0.03 mag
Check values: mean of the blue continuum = 10.6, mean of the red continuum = 10.7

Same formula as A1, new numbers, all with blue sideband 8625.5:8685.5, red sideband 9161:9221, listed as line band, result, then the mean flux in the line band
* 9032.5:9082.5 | -0.05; 11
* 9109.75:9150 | -0.01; 10.6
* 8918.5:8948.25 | -0.04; 10.8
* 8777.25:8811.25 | 0.01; 10.4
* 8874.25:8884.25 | -0.02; 10.6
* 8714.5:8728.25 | -0.05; 10.9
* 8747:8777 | 0.02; 10.3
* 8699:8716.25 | -0.02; 10.7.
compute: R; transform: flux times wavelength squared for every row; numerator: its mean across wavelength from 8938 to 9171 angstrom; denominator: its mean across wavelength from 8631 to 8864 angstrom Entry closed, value 1.10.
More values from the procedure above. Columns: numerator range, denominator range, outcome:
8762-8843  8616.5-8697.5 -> 1.05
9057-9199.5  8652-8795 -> 1.13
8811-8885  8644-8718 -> 1.08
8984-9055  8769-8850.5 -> 1.06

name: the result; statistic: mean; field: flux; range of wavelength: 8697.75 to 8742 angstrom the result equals 10.7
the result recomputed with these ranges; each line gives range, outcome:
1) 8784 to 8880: 10.6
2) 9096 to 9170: 10.7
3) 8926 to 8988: 10.8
